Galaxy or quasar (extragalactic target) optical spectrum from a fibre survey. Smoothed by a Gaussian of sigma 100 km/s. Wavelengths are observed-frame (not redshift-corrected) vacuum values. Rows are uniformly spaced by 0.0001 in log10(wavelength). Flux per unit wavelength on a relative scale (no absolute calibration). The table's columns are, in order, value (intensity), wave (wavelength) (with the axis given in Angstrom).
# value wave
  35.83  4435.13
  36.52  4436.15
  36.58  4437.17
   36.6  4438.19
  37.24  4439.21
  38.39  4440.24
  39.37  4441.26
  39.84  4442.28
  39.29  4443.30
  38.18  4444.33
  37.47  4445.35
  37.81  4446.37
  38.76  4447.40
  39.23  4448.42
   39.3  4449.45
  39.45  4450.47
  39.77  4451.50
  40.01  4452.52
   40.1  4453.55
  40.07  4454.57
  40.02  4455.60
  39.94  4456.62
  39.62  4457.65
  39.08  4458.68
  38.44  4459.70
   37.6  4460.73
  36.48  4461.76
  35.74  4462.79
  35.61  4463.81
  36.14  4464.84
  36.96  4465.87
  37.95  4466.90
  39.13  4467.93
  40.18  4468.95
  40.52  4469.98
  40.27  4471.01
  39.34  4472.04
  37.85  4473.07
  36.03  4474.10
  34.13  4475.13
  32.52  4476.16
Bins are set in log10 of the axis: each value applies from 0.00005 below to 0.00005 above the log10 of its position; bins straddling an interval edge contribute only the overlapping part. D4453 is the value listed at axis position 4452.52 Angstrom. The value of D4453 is 40.01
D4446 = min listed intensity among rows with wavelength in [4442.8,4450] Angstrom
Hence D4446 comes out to 37.47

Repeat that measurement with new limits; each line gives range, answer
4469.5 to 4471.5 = 40.27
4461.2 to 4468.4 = 35.61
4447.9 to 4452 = 39.23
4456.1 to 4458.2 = 39.62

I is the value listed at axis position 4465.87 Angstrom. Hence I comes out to 36.96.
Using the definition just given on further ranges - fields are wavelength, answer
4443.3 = 39.29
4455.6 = 40.02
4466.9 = 37.95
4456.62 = 39.94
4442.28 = 39.84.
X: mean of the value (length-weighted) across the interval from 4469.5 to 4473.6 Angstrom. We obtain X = 39.5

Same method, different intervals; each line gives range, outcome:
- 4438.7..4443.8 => 38.8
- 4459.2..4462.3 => 37.4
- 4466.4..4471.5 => 39.7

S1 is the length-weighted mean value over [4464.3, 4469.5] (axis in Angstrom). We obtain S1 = 38.1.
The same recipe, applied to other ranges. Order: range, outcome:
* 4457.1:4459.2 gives 39.3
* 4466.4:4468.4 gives 38.5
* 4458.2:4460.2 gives 38.9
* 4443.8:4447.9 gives 38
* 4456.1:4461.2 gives 39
